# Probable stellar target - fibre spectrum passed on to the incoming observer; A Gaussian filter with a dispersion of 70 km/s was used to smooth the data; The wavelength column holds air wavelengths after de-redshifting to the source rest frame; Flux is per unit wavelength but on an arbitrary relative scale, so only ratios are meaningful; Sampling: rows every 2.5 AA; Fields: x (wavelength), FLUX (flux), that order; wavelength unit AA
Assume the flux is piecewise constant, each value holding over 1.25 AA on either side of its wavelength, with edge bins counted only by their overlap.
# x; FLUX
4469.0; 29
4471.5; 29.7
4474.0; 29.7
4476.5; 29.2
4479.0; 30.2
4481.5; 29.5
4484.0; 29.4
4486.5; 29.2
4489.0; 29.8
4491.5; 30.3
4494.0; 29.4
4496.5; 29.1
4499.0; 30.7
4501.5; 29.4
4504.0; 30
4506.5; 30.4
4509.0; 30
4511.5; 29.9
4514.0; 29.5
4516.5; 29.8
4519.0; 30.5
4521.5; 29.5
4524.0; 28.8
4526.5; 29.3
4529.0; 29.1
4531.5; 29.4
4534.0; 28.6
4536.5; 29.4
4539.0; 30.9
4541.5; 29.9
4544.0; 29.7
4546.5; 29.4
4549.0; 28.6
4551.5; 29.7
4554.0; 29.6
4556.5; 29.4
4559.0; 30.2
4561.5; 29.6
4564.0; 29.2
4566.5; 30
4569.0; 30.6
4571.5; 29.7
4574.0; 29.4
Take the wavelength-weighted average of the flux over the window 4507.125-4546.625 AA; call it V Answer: 29.6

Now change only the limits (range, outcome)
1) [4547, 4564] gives 29.5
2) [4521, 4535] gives 29.1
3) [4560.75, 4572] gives 29.8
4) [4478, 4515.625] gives 29.8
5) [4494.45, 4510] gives 29.9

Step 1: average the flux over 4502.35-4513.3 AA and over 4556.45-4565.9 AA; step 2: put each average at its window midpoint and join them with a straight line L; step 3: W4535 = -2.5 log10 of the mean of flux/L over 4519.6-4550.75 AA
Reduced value 0.02 mag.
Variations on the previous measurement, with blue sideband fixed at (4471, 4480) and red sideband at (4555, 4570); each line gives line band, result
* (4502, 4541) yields 0.00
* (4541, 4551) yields 0.01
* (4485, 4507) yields 0.00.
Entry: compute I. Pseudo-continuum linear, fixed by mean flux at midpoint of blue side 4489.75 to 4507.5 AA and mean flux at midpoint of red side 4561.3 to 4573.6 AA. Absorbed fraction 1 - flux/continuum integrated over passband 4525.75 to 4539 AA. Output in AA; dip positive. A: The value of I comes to 0.2 AA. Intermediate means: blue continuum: 29.9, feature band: 29.3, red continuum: 29.8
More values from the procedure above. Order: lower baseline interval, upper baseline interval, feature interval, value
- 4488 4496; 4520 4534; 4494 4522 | -0.4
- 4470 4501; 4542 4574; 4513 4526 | 0.0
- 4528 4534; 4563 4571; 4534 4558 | -0.1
